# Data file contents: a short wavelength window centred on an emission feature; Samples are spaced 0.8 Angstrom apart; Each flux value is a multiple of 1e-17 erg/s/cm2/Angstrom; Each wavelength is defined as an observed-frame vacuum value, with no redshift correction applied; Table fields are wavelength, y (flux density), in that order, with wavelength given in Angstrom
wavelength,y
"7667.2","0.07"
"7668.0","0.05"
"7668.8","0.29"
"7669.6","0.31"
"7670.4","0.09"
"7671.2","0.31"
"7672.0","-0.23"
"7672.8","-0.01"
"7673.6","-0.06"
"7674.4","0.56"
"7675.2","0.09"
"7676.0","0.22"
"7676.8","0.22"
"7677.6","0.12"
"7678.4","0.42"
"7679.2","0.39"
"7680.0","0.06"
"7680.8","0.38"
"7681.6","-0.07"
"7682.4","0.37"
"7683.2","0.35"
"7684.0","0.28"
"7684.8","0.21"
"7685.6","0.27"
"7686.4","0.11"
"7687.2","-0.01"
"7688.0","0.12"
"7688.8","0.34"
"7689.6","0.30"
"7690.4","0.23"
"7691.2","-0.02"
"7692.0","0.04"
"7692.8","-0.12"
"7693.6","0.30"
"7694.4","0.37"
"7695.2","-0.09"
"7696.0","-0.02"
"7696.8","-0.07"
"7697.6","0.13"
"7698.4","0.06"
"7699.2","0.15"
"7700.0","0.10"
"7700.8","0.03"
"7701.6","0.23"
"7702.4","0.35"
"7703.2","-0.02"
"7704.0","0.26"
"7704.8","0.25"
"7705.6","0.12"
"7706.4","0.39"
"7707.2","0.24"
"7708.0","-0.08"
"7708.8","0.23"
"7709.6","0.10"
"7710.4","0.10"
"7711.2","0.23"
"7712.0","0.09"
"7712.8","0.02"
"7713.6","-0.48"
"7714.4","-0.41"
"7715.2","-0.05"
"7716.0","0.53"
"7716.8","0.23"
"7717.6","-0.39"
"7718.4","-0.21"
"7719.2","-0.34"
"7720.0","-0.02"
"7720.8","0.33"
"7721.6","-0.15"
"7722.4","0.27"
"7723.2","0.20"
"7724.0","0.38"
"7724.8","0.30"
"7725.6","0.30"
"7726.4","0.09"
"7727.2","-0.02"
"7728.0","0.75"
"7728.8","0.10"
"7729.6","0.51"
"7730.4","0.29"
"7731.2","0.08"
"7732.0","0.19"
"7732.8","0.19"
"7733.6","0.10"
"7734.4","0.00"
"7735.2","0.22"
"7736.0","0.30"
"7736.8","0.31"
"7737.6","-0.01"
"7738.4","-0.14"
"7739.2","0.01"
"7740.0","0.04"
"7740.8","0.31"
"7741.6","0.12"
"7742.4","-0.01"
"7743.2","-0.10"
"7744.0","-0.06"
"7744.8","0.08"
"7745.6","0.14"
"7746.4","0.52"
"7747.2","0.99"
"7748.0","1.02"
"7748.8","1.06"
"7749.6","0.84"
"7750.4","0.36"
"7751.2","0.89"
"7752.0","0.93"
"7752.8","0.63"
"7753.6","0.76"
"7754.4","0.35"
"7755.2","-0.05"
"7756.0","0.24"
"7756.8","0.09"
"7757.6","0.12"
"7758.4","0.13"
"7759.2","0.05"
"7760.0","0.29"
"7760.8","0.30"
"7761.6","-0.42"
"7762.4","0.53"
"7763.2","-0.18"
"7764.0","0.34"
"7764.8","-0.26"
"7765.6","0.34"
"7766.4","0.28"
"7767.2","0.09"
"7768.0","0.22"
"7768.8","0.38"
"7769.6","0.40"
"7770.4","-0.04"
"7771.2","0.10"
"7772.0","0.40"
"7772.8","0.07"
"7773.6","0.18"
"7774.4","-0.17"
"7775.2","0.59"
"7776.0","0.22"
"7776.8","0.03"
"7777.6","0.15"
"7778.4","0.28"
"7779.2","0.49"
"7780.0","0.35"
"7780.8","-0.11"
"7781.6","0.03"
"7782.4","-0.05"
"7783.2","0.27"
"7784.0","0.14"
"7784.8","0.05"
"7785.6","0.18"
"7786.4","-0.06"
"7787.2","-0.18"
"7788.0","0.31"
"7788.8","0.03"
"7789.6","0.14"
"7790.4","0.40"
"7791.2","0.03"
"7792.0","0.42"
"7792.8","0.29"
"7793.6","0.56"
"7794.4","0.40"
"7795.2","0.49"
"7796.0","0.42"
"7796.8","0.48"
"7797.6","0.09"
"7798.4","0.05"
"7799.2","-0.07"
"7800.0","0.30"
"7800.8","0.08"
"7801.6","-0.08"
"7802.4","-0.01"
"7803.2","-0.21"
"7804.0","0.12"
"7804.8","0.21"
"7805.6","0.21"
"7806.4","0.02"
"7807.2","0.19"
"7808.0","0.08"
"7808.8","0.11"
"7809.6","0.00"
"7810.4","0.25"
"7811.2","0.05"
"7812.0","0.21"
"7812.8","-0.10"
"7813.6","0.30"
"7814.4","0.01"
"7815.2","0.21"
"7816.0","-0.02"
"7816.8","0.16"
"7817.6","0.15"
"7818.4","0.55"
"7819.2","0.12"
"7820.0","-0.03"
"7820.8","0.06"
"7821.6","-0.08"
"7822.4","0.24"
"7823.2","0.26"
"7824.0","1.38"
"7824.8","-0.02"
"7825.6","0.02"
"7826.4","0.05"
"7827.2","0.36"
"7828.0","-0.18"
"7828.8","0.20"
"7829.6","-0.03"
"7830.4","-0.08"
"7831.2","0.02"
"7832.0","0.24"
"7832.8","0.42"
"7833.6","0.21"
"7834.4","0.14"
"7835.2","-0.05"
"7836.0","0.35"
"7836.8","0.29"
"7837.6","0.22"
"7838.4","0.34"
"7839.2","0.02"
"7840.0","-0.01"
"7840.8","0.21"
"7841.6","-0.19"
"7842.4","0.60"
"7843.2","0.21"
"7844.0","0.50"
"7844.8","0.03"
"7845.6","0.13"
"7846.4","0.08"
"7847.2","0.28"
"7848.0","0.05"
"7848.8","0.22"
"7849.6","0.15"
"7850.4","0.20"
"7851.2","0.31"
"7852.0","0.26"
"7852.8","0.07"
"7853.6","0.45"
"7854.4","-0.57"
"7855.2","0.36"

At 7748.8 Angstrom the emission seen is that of H-gamma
